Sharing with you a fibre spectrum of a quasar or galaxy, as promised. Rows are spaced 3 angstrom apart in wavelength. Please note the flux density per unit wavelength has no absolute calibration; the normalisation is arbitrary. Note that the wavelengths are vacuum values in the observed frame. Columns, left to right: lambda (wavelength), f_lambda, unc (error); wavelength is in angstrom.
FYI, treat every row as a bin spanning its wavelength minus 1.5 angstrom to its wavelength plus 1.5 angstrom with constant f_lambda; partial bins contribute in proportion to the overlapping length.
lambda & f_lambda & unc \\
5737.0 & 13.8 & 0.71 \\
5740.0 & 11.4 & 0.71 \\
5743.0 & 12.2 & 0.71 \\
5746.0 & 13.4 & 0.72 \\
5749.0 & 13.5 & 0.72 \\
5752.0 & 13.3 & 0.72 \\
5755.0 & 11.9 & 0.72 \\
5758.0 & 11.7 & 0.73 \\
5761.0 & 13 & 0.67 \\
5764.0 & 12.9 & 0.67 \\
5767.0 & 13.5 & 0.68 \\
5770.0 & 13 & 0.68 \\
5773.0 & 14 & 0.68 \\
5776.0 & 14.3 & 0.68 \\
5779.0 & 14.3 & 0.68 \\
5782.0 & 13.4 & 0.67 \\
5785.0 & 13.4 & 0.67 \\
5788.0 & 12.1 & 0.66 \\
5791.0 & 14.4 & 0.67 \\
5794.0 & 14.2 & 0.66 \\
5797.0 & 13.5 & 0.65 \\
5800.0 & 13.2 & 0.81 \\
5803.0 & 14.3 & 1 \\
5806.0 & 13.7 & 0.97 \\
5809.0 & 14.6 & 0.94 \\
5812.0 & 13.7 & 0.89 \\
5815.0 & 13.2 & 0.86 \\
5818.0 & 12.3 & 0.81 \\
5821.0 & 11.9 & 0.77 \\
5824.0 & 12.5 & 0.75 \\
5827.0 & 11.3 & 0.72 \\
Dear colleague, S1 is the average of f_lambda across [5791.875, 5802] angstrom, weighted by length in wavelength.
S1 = 13.7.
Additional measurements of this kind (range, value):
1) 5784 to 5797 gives 13.5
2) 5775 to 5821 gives 13.6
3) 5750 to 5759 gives 12.4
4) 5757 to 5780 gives 13.4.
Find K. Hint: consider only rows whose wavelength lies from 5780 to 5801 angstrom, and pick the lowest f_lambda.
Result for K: 12.1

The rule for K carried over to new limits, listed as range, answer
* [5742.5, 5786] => 11.7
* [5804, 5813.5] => 13.7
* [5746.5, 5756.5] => 11.9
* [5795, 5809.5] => 13.2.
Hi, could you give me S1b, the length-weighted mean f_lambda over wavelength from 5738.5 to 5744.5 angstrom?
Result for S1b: 11.8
